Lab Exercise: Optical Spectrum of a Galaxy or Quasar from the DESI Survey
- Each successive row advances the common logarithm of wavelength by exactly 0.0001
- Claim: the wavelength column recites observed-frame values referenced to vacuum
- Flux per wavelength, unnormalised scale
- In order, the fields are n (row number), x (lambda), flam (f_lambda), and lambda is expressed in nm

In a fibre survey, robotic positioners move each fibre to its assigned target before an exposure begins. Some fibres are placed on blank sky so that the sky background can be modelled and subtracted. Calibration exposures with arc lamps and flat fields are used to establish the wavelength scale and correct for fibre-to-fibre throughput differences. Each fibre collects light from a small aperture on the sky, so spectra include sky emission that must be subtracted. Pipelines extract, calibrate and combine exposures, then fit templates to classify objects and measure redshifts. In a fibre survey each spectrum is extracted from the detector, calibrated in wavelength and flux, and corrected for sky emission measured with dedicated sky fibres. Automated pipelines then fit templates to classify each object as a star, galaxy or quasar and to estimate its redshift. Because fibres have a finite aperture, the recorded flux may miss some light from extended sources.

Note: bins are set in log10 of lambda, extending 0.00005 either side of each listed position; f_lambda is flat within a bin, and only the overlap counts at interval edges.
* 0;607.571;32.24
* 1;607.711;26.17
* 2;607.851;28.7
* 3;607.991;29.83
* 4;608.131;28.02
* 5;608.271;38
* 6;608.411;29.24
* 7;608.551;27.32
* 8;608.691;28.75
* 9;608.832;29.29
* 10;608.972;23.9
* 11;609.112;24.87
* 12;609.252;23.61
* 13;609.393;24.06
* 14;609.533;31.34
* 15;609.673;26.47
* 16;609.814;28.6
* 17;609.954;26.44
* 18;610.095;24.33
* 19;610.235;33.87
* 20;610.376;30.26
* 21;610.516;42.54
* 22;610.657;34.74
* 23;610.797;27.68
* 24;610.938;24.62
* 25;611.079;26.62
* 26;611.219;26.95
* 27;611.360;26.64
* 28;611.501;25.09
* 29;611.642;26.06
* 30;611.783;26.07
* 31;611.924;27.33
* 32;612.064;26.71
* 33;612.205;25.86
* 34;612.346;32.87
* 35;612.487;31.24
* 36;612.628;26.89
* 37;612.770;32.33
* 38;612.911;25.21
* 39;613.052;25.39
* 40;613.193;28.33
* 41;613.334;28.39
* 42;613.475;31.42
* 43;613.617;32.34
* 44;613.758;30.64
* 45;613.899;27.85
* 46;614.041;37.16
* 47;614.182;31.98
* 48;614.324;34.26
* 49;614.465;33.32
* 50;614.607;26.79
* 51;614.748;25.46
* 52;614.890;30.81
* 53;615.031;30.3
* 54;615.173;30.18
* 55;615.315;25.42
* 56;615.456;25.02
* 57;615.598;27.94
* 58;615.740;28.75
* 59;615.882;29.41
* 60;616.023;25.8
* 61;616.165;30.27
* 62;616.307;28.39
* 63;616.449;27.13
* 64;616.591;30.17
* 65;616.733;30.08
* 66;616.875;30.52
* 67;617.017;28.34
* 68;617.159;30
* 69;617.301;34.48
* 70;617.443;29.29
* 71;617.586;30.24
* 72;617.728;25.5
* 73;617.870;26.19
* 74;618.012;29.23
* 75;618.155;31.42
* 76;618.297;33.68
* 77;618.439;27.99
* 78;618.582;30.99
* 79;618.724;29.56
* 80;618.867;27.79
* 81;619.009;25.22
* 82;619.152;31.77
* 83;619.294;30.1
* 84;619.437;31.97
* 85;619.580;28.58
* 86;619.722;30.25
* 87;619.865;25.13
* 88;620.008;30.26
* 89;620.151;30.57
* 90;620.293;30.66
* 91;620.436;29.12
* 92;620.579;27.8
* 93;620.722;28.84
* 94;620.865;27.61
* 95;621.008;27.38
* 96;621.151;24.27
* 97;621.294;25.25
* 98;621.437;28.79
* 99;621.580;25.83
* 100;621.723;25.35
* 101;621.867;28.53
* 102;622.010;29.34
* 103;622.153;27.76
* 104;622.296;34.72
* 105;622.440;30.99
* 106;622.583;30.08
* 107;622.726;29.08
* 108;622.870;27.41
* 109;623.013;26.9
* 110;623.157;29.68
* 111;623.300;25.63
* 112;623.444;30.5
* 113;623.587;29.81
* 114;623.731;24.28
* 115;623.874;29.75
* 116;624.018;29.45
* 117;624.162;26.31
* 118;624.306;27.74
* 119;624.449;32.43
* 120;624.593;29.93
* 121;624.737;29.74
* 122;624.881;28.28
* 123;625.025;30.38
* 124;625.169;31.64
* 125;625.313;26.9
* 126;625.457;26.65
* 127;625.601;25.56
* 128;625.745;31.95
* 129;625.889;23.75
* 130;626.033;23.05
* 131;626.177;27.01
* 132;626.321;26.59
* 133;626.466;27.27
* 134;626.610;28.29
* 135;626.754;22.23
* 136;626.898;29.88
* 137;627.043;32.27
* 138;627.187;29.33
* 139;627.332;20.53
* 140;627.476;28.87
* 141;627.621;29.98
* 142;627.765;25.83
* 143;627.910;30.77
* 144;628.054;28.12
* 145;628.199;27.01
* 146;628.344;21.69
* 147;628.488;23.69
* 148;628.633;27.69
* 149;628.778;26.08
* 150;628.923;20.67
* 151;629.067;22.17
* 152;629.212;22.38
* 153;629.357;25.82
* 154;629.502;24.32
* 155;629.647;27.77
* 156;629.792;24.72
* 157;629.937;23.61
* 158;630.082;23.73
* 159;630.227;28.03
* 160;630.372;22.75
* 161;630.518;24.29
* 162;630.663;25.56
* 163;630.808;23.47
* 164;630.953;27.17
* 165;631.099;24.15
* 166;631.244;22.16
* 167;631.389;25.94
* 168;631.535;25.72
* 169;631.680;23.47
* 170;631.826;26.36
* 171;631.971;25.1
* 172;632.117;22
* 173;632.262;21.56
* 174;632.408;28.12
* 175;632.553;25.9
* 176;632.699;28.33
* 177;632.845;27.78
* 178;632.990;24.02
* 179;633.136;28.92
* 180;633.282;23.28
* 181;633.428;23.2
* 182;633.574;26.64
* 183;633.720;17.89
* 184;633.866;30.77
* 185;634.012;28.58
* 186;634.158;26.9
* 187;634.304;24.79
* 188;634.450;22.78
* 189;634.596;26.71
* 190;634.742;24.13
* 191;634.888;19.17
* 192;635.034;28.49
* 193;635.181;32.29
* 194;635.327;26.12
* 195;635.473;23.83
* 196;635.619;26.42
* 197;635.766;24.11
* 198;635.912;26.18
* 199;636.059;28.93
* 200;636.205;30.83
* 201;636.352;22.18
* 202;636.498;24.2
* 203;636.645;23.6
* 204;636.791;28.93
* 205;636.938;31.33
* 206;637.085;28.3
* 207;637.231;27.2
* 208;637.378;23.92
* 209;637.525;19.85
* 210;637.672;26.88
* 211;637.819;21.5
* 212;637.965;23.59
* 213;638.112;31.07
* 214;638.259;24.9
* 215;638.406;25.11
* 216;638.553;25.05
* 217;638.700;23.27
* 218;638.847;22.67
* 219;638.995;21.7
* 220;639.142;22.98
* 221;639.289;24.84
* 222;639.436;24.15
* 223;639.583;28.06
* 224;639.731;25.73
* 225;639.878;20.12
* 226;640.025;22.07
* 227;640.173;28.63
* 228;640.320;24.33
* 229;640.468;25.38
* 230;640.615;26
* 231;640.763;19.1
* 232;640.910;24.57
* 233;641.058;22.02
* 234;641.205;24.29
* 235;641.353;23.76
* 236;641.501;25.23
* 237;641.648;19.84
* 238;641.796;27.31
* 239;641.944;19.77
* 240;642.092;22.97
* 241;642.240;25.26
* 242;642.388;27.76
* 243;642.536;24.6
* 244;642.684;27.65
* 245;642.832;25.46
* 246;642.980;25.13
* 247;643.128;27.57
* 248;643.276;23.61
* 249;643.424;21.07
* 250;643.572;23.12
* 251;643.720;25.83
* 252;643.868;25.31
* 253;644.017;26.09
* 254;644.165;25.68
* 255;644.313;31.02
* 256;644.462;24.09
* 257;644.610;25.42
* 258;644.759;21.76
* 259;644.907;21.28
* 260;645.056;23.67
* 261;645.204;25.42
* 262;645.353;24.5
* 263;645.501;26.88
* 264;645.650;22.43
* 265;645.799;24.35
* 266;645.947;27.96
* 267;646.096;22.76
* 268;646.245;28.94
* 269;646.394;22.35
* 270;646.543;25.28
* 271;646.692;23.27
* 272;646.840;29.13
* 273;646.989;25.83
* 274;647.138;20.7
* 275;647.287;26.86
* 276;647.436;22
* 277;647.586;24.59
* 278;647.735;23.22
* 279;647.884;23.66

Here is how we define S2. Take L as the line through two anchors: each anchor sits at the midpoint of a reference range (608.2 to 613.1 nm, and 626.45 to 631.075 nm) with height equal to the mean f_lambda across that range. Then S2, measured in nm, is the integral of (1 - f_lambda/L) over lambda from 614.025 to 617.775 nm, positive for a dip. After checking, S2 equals -0.25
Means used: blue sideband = 28.3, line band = 29.4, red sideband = 25.8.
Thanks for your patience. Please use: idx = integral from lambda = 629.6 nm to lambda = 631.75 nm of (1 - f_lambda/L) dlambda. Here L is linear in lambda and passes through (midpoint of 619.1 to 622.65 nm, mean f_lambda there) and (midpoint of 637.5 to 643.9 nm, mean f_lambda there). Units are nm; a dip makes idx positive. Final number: 0.15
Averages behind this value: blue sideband 28.8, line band 24.8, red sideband 24.3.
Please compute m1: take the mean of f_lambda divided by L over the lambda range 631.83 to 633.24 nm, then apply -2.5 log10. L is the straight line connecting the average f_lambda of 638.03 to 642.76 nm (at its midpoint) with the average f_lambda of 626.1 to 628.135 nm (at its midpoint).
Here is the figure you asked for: 0.02 mag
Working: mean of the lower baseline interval 27.6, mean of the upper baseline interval 24.4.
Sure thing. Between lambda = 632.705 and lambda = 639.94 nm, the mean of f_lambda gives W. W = 25.4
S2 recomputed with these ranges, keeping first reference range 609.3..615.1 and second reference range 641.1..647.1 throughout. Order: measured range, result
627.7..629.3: 0.108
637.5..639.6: 0.097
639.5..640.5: 0.019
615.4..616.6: 0.025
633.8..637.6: -0.032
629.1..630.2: 0.086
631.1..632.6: 0.106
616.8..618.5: -0.081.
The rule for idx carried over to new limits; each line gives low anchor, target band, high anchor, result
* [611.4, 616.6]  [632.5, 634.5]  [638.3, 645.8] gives 0.00 nm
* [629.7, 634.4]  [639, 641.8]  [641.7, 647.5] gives 0.11 nm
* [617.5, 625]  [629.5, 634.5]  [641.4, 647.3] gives 0.33 nm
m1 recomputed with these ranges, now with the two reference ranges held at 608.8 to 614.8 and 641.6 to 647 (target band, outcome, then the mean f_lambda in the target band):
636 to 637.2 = -0.06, 27.3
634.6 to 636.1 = 0.00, 25.9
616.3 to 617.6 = -0.07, 29.9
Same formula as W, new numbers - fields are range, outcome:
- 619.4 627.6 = 28.2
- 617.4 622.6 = 28.8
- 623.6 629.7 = 27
